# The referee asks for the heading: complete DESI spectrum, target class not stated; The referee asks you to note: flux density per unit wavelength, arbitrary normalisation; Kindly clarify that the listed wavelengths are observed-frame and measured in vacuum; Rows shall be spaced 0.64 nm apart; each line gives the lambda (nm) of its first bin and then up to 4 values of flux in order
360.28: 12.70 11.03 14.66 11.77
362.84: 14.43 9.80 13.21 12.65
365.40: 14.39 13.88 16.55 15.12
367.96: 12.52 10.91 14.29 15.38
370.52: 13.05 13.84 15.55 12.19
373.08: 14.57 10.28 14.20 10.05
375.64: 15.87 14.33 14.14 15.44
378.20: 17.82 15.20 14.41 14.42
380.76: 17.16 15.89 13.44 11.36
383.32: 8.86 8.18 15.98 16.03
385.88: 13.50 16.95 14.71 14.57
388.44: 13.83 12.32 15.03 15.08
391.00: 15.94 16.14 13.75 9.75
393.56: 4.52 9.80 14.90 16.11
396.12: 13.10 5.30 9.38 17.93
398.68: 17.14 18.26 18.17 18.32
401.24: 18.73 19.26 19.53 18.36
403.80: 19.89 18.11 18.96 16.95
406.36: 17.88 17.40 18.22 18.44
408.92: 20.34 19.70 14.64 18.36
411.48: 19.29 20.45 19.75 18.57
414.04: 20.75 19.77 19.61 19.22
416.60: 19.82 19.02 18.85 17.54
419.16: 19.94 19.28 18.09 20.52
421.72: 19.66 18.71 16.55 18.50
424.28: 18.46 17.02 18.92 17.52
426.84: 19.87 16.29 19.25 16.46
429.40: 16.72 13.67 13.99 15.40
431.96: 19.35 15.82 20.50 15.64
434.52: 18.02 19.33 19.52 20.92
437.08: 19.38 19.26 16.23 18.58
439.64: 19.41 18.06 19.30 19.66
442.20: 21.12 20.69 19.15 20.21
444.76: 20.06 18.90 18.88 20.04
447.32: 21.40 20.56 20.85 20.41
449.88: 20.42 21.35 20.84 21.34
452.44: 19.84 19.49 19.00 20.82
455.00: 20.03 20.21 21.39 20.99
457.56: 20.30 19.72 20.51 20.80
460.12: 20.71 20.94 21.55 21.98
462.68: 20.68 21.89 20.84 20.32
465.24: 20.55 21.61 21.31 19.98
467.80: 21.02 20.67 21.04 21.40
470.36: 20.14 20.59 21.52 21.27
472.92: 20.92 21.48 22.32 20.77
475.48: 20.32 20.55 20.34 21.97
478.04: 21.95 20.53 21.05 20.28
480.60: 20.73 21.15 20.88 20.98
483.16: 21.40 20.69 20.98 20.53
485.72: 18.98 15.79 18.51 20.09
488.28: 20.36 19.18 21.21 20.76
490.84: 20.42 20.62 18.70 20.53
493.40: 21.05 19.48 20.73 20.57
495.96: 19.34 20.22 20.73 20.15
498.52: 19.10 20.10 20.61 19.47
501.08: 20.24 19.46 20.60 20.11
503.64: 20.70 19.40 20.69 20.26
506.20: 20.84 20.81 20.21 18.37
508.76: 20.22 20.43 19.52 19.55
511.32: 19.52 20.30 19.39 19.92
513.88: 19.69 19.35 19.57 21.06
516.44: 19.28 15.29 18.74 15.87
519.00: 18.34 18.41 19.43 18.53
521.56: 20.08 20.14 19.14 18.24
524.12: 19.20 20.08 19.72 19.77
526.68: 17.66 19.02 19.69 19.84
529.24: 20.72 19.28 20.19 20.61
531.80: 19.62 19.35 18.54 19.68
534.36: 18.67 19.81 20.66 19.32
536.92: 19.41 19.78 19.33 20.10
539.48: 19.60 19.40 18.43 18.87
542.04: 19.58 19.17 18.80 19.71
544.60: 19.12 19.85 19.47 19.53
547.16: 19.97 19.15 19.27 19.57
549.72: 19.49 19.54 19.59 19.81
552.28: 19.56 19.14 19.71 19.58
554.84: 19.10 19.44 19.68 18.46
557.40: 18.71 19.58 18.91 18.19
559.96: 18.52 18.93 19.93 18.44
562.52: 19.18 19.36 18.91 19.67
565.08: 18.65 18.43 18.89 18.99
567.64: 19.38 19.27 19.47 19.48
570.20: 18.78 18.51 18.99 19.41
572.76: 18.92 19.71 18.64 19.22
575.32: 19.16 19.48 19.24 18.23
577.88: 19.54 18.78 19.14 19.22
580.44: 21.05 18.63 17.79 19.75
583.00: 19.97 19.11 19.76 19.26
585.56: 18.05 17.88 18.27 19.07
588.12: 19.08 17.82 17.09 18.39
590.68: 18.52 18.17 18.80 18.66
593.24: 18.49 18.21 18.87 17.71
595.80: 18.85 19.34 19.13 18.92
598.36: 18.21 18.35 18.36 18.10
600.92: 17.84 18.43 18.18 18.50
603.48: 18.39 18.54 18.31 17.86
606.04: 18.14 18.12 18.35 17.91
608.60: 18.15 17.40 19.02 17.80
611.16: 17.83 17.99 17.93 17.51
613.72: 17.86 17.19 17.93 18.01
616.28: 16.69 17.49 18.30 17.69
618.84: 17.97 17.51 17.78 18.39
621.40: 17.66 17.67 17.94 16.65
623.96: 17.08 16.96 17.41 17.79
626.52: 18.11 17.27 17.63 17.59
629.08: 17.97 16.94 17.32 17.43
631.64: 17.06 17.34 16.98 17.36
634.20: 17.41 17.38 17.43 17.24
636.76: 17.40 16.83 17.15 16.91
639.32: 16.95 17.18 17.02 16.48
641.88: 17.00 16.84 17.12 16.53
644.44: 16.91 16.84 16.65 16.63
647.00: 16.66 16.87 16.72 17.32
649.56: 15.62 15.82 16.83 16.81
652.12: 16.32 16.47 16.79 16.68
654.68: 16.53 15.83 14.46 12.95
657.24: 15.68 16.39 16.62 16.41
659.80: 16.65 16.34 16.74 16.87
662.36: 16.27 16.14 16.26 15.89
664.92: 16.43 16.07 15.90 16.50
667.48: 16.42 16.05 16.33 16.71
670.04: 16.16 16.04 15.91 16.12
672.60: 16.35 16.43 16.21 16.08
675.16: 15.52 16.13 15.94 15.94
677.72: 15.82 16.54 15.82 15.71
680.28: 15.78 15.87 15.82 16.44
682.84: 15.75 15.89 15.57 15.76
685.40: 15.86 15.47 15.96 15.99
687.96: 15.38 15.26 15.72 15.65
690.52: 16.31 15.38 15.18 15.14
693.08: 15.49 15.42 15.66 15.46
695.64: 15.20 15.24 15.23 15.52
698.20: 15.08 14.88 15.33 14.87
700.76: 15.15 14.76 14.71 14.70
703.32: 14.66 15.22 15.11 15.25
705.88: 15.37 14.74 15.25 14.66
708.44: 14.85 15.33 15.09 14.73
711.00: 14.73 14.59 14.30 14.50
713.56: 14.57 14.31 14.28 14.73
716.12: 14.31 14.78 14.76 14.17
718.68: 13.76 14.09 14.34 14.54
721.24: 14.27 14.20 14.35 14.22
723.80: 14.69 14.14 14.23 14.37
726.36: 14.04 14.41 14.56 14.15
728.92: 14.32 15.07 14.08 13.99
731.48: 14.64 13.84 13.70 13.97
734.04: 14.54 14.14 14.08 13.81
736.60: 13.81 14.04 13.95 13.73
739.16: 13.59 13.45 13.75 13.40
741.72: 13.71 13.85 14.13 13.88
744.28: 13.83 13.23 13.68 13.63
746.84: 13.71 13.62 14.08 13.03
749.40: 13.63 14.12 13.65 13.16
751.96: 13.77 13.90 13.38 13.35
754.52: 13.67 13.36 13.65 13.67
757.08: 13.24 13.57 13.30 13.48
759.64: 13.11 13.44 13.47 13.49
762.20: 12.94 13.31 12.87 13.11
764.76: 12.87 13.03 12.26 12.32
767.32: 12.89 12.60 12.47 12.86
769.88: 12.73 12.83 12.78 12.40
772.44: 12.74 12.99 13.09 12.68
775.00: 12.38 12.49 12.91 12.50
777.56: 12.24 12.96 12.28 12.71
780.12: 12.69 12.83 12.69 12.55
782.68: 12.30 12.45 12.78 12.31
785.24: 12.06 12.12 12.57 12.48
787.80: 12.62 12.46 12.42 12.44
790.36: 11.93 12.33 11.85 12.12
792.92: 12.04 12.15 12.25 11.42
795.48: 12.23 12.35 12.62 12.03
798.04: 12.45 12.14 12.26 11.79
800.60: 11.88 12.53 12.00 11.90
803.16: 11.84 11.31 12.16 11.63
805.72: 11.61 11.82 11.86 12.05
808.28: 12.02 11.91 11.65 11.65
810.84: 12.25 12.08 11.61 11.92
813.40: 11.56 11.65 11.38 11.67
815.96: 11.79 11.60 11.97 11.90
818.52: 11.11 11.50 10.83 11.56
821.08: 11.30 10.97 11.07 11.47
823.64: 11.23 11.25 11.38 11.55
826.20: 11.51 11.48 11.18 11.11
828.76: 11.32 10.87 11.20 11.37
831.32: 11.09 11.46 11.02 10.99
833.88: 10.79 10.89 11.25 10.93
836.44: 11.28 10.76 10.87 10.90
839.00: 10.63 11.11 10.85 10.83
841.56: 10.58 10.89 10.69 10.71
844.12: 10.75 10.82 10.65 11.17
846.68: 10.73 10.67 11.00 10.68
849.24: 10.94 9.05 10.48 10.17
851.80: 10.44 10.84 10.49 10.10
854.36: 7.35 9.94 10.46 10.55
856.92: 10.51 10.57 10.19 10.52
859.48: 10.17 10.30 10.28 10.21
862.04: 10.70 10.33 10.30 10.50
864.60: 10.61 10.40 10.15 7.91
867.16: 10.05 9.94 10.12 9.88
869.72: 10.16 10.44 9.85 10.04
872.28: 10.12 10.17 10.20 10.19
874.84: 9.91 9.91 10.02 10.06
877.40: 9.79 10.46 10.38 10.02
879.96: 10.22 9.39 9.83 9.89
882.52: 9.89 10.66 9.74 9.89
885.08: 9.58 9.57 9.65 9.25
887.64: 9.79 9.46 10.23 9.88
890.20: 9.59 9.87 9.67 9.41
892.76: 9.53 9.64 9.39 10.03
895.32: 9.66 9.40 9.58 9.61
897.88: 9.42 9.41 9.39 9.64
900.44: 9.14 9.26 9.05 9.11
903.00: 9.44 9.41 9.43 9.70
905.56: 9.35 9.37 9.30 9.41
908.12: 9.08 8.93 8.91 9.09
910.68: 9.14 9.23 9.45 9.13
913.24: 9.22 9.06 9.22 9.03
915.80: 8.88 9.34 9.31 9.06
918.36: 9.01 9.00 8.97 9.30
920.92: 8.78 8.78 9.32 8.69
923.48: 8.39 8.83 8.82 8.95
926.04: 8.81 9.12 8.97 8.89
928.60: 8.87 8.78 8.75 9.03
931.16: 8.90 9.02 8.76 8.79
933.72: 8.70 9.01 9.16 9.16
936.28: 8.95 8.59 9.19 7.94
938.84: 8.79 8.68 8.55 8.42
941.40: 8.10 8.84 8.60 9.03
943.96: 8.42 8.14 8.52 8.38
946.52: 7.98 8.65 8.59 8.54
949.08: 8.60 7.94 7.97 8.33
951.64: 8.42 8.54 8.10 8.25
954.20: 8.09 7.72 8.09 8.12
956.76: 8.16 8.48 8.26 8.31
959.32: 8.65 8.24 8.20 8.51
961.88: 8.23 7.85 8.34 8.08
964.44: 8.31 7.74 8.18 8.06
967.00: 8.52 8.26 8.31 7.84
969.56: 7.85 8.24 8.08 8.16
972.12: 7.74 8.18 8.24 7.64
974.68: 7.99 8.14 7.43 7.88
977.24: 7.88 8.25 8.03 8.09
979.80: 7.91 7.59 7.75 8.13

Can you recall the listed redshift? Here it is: 0.00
